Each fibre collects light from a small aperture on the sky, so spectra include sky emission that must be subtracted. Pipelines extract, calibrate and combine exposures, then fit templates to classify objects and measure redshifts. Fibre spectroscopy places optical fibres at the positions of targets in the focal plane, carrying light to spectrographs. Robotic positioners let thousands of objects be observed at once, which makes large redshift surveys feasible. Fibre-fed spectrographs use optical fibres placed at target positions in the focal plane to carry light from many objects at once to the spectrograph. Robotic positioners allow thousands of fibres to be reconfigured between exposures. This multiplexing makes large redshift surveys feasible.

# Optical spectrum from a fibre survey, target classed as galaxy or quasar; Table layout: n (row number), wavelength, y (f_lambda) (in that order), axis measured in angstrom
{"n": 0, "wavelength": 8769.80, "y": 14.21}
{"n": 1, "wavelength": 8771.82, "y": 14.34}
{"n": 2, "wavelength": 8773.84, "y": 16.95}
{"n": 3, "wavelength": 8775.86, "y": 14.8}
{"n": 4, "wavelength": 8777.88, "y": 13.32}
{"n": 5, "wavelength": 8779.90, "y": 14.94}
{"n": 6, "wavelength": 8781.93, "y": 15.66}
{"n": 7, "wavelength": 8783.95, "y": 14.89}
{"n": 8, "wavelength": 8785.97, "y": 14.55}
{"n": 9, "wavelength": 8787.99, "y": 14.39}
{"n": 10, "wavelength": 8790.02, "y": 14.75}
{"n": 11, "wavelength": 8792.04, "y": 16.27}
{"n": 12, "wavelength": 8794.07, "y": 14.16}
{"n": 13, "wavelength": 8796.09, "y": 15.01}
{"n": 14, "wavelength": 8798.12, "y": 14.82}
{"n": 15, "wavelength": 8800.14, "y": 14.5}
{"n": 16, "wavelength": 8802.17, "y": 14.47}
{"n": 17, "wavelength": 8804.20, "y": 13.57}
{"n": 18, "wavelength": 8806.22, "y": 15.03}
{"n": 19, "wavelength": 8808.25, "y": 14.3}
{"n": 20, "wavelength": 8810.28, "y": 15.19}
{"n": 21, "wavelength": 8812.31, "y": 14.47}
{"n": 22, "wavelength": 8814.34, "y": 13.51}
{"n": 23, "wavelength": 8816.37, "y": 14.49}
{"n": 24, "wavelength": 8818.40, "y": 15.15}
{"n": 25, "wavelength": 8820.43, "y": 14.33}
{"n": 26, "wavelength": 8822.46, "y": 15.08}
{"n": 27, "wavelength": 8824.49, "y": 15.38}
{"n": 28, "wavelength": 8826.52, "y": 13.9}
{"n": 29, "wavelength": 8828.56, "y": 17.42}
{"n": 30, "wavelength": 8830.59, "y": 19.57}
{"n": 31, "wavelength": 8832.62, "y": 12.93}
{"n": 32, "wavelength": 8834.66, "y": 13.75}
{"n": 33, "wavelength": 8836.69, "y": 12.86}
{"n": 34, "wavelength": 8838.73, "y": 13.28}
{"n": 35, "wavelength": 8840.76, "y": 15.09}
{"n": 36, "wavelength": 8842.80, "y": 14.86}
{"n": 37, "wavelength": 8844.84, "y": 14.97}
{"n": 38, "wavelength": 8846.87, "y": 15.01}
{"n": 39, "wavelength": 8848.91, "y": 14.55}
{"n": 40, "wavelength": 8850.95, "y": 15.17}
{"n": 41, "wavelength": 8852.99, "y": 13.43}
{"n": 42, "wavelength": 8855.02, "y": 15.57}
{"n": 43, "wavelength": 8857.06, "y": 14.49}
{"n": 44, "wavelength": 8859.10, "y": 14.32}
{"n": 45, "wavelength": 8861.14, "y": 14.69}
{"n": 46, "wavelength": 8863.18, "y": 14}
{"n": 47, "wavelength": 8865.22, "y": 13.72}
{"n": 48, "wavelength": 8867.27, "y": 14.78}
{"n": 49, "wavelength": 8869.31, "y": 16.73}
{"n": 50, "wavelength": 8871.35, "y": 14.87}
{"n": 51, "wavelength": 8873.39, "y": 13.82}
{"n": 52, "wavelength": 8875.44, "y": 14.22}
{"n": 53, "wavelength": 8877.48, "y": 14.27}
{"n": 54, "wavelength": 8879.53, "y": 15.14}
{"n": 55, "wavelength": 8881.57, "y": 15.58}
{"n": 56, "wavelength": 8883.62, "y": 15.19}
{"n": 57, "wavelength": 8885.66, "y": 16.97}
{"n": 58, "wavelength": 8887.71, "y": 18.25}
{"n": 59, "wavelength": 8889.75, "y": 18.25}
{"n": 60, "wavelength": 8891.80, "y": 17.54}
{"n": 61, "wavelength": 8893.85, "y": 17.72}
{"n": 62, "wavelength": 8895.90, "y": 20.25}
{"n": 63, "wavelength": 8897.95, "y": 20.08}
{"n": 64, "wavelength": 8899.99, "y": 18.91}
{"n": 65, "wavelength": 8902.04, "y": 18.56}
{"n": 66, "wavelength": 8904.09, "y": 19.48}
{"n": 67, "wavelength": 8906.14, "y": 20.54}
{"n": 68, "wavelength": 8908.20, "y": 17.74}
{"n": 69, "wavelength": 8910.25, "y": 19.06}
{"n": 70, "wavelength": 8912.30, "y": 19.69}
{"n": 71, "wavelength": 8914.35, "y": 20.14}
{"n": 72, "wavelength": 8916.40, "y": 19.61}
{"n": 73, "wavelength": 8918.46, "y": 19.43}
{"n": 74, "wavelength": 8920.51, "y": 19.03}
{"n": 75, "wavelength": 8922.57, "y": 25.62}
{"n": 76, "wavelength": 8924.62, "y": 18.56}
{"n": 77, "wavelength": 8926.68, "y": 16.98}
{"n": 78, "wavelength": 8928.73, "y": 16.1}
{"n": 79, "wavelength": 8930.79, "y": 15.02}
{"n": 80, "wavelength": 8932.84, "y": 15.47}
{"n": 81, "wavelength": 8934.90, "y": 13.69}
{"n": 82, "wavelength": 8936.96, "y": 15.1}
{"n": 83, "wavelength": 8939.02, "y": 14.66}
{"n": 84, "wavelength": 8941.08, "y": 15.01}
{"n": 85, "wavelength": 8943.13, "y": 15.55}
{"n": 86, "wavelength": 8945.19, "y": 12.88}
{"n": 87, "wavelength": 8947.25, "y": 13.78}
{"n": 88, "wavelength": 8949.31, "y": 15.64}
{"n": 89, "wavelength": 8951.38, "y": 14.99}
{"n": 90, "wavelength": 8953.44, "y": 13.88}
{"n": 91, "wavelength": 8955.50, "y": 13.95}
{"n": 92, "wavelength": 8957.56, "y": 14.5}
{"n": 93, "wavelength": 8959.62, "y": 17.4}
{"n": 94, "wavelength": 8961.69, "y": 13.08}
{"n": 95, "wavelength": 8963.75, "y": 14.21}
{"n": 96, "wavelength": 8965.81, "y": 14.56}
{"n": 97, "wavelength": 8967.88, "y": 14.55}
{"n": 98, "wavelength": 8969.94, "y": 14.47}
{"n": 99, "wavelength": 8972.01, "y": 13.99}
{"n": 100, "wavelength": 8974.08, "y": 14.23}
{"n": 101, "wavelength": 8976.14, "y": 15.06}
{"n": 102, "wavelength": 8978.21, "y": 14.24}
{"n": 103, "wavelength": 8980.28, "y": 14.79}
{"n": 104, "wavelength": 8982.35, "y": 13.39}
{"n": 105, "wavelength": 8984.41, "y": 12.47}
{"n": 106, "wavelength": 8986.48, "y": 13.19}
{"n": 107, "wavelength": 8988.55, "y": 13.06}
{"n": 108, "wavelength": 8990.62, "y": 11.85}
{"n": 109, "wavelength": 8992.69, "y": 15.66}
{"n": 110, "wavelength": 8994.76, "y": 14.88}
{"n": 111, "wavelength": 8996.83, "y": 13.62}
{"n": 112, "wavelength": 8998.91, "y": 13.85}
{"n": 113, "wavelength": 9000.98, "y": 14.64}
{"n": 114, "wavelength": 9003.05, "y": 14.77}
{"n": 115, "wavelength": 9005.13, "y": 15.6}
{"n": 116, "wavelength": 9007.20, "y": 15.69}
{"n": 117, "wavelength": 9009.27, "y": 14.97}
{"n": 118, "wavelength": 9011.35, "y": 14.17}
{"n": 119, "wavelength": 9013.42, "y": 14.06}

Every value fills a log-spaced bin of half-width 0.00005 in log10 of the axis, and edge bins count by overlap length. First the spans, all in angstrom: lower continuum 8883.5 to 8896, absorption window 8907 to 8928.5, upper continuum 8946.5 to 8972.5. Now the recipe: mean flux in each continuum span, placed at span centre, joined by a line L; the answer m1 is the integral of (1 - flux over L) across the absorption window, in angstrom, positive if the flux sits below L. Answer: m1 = -3.93 angstrom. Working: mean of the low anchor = 17.7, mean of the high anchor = 14.6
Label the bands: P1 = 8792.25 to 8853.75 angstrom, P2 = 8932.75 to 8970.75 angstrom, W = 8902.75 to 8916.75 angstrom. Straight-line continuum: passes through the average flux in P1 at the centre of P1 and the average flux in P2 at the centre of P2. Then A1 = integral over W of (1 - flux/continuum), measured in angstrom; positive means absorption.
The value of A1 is -4.6 angstrom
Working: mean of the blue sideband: 14.7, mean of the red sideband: 14.6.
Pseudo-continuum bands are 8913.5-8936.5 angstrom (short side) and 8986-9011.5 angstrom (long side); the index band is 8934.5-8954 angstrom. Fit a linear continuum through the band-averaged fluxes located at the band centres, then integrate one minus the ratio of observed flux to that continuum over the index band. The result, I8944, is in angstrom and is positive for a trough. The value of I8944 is 2.9 angstrom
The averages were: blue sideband 18.1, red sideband 14.3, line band 14.6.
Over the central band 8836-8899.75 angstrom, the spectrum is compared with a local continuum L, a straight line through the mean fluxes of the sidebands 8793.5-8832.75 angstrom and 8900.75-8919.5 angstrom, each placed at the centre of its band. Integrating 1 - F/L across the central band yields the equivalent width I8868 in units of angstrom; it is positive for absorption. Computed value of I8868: 7.02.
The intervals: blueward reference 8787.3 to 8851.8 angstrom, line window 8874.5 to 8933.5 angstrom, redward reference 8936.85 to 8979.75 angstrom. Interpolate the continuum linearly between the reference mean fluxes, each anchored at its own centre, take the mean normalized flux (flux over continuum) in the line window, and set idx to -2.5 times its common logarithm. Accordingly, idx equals -0.23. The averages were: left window 14.8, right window 14.5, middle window 18.1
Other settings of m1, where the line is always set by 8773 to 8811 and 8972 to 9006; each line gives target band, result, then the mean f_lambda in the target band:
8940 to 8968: -0.7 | 14.6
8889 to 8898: -2.6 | 18.6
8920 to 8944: -4.0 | 16.7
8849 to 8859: 0.0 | 14.6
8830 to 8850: 0.1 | 14.6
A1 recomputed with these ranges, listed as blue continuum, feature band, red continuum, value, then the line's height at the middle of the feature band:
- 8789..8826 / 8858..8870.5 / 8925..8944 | 0.25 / 15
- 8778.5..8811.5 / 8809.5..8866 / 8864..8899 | 3.02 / 15.5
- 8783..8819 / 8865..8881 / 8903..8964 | 1.01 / 15.8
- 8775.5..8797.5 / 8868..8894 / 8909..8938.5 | 1.63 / 17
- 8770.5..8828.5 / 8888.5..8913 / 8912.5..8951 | -3.94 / 16.3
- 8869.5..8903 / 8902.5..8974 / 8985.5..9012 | -3.13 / 15.7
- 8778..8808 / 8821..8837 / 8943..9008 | -0.59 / 14.6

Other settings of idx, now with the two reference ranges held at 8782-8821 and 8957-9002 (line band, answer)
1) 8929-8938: -0.05 mag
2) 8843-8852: -0.03 mag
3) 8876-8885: -0.05 mag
